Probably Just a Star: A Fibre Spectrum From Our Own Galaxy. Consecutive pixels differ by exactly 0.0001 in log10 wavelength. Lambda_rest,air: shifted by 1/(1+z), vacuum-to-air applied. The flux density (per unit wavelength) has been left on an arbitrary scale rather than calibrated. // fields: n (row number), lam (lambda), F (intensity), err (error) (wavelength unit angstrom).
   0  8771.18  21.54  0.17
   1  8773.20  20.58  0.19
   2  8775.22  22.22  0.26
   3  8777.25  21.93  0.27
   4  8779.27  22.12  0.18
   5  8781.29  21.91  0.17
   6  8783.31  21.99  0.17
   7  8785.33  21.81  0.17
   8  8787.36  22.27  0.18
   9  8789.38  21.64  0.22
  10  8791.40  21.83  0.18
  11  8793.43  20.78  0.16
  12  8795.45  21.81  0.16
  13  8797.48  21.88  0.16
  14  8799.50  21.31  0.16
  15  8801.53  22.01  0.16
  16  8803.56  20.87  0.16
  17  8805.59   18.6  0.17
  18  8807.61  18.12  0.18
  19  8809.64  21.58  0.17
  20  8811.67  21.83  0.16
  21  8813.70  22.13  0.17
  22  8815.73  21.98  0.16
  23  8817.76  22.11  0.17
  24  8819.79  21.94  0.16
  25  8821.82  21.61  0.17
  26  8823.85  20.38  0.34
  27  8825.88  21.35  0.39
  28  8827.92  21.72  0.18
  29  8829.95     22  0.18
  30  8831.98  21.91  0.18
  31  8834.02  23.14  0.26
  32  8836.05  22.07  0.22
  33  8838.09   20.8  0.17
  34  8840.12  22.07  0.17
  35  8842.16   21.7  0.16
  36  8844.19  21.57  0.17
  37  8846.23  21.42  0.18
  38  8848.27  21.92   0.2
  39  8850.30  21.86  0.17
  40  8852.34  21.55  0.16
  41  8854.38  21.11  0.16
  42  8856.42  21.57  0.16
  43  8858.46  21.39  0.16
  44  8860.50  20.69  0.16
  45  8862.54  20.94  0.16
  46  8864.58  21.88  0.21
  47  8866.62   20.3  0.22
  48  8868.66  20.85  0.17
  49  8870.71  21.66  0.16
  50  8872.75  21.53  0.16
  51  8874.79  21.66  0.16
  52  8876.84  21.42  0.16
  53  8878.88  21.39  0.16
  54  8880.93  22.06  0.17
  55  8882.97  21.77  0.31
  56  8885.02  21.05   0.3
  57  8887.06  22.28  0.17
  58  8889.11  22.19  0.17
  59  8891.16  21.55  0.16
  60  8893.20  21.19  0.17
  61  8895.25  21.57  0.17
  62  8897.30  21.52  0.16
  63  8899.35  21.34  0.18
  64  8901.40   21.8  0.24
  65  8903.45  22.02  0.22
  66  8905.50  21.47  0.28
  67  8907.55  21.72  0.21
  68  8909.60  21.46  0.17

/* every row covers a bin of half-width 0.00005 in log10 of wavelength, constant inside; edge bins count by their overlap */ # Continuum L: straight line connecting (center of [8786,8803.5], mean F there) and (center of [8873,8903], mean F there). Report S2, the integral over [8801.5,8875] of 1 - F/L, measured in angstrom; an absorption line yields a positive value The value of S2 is 0.8 angstrom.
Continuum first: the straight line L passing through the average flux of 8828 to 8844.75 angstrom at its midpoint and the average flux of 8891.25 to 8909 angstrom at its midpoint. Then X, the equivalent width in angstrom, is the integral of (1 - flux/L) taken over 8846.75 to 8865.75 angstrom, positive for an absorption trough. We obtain 0.3 angstrom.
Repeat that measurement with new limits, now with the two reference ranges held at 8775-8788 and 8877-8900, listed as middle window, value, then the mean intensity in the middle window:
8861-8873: 0.31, 21.1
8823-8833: 0.16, 21.5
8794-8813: 0.88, 20.9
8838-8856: 0.15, 21.6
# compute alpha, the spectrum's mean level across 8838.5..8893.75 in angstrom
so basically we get 21.5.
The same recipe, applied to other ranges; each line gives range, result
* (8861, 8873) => 21.1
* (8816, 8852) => 21.7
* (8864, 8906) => 21.5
